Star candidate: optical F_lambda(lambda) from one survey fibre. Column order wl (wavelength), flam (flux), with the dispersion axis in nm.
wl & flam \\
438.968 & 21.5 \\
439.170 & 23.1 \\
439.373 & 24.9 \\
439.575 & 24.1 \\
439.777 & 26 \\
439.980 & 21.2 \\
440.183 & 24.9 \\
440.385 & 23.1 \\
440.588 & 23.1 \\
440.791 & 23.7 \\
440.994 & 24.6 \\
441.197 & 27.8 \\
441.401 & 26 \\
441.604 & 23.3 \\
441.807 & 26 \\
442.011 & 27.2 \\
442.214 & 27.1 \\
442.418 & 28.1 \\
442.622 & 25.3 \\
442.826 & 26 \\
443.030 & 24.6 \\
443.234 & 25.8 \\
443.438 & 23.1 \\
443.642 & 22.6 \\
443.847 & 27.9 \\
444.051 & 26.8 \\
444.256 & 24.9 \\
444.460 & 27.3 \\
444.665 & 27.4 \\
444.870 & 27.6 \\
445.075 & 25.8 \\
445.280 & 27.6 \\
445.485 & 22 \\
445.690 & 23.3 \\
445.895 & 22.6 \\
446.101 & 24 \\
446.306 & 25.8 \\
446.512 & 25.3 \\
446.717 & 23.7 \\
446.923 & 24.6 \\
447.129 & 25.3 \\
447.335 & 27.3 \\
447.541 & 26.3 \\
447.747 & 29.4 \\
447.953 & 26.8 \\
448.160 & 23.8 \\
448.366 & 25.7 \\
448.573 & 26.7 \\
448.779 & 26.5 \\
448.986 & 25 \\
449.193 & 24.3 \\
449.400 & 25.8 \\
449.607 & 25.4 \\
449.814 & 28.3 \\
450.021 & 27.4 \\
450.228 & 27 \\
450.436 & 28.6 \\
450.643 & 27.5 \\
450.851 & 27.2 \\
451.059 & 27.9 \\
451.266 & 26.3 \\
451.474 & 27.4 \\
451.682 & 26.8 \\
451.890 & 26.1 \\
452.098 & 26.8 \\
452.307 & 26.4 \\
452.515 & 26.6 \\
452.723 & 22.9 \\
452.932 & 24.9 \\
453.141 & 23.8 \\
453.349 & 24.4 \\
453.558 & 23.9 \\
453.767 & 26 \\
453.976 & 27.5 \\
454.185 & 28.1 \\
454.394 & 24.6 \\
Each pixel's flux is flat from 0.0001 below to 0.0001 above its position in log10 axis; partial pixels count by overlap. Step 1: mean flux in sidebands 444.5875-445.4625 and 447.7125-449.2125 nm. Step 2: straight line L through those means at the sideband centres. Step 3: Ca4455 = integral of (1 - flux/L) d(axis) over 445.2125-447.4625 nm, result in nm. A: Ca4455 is 0.15 nm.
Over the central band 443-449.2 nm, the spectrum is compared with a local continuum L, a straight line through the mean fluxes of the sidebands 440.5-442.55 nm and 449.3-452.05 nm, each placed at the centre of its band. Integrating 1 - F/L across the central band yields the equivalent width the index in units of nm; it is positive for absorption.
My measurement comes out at 0.20 nm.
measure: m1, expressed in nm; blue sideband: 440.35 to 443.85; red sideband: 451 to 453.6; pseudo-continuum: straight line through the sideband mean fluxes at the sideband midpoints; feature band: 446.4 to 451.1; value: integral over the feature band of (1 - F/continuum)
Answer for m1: -0.14 nm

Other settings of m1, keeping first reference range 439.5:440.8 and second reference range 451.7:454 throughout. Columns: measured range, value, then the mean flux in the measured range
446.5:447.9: -0.08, 26.1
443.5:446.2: -0.11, 25.3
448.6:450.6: -0.13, 26.5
